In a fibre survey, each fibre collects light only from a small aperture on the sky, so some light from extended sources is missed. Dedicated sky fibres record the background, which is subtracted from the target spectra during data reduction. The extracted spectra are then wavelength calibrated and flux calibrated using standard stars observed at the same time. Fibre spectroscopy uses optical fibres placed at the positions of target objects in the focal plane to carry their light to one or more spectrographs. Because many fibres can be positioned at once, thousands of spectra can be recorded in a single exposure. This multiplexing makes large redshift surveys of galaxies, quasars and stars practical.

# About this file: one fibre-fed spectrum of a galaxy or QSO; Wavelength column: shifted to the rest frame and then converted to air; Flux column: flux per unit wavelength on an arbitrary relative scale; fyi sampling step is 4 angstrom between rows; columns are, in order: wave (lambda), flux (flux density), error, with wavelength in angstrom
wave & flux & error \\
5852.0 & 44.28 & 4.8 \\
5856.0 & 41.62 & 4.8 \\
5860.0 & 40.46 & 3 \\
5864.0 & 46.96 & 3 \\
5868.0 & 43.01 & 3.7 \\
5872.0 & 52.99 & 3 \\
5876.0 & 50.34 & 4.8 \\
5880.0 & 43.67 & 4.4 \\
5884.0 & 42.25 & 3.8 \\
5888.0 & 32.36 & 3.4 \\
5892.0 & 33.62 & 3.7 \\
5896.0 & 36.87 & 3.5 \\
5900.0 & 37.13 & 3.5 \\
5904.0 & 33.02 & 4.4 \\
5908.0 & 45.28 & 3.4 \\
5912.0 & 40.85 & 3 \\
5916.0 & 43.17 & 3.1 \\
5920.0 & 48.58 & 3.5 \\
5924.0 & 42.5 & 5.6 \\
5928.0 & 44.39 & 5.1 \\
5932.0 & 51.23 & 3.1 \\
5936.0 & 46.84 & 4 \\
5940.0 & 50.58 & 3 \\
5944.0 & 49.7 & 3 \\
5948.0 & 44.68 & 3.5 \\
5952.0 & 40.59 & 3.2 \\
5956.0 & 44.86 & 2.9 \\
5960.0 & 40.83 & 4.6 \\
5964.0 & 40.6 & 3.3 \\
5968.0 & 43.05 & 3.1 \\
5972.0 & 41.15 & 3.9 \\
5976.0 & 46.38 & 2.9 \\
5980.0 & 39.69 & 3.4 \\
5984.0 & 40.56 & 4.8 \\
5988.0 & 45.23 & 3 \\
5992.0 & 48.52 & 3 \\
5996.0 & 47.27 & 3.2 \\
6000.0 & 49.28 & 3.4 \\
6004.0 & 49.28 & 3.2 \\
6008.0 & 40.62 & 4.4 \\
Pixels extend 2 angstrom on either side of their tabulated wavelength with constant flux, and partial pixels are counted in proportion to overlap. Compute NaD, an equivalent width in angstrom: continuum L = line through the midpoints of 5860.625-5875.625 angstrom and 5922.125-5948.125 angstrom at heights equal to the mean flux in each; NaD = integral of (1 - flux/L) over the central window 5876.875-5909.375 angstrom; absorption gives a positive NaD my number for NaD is 6.2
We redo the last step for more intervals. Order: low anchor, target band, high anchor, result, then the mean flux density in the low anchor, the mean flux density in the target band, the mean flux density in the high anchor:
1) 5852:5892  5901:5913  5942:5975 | 1.1 angstrom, 43.3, 39.4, 43.3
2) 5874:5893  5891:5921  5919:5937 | 2.8 angstrom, 40.8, 39.7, 46.6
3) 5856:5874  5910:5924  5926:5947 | 1.1 angstrom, 45.4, 44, 48.4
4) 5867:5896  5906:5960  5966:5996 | -3.1 angstrom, 42.2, 45.5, 43.8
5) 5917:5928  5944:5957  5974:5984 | -0.1 angstrom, 45.1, 44.2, 42.5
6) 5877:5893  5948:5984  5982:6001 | 1.7 angstrom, 39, 42.2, 46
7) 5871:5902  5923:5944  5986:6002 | -1.8 angstrom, 40.8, 47.6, 47.6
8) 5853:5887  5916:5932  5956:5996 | -0.6 angstrom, 44.8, 45.7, 43.2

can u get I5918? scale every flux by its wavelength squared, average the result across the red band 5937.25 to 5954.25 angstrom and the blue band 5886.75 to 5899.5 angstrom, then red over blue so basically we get 1.4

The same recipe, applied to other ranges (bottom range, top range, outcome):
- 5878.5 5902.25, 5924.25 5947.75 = 1.30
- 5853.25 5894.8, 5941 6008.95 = 1.08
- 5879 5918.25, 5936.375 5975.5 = 1.16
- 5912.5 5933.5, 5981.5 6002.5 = 1.04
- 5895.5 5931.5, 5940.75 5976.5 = 1.06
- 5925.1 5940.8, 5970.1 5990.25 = 0.91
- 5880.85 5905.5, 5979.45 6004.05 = 1.30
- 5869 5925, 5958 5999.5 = 1.08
